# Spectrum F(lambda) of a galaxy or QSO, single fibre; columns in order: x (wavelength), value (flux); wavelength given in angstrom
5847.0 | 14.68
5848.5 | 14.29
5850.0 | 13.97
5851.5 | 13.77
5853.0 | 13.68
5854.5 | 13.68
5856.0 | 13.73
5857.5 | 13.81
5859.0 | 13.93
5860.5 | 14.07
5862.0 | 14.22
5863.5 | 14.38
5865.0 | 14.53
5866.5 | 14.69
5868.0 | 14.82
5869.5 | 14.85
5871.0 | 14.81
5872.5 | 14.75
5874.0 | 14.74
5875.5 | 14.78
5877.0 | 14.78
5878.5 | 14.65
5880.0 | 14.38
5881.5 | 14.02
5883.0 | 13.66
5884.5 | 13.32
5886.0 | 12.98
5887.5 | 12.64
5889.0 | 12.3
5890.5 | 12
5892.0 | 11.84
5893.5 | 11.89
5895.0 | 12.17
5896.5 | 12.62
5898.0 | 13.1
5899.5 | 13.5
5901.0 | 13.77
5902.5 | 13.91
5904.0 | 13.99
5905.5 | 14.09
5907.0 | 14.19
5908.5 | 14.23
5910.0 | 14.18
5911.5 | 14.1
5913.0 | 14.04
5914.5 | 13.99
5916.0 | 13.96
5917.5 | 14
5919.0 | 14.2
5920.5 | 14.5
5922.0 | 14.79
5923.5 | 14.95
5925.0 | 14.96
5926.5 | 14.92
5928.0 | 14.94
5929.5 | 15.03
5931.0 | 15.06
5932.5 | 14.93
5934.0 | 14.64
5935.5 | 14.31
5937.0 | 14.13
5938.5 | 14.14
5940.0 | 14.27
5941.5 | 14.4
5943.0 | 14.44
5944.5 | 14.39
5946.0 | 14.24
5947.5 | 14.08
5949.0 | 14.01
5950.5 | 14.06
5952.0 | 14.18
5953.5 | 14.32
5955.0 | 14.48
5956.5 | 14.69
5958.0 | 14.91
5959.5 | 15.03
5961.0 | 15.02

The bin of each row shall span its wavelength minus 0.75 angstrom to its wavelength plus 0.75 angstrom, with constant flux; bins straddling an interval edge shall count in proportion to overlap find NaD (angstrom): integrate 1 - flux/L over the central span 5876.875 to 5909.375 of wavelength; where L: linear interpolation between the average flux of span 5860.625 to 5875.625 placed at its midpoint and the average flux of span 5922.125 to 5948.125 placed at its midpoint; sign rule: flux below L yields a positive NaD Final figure 2.8 angstrom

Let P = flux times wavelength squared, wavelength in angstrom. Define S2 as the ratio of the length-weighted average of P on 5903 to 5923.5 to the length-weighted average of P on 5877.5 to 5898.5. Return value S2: 1.1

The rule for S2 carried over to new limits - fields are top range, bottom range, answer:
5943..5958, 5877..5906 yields 1.10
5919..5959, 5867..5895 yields 1.08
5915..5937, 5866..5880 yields 1.01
